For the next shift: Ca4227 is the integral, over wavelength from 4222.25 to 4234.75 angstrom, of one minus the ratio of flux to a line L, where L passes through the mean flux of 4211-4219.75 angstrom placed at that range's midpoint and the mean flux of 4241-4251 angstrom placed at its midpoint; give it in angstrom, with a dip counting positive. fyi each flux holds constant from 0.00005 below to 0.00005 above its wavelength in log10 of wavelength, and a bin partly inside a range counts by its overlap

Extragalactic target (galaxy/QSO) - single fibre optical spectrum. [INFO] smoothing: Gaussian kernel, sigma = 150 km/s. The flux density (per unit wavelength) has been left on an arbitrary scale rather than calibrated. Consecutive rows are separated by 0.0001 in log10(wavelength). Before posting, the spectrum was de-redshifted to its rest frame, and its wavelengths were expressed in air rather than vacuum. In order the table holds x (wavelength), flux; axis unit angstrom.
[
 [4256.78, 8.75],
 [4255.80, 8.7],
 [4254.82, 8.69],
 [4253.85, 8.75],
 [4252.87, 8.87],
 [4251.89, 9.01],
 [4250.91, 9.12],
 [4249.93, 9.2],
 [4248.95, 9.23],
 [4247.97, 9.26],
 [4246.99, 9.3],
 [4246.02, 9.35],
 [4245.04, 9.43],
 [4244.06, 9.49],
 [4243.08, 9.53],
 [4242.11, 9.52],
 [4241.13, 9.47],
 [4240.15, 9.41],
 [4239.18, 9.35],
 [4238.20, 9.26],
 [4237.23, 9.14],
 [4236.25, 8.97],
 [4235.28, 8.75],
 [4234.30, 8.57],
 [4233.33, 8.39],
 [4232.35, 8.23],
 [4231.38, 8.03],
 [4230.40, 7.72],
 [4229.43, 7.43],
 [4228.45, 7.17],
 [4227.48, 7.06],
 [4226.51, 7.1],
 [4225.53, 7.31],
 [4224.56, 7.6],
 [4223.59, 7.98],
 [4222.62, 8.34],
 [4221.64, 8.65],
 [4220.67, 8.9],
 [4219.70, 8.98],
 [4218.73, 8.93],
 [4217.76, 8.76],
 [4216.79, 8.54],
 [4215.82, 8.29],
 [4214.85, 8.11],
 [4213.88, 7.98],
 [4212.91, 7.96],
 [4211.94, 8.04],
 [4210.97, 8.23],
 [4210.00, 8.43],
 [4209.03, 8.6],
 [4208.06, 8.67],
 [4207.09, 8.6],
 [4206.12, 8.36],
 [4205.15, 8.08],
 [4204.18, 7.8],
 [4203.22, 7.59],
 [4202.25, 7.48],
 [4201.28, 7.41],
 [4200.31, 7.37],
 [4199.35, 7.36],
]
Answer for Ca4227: 1.47 angstrom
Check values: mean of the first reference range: 8.37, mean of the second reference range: 9.36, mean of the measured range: 7.76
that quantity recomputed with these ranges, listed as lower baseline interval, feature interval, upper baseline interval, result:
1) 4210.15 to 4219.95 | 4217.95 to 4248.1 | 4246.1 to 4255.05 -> 0.5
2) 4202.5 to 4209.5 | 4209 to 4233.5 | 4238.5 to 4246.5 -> 1.7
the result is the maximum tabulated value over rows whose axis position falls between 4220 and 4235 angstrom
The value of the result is 8.9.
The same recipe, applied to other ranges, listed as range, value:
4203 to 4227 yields 8.98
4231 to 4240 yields 9.35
